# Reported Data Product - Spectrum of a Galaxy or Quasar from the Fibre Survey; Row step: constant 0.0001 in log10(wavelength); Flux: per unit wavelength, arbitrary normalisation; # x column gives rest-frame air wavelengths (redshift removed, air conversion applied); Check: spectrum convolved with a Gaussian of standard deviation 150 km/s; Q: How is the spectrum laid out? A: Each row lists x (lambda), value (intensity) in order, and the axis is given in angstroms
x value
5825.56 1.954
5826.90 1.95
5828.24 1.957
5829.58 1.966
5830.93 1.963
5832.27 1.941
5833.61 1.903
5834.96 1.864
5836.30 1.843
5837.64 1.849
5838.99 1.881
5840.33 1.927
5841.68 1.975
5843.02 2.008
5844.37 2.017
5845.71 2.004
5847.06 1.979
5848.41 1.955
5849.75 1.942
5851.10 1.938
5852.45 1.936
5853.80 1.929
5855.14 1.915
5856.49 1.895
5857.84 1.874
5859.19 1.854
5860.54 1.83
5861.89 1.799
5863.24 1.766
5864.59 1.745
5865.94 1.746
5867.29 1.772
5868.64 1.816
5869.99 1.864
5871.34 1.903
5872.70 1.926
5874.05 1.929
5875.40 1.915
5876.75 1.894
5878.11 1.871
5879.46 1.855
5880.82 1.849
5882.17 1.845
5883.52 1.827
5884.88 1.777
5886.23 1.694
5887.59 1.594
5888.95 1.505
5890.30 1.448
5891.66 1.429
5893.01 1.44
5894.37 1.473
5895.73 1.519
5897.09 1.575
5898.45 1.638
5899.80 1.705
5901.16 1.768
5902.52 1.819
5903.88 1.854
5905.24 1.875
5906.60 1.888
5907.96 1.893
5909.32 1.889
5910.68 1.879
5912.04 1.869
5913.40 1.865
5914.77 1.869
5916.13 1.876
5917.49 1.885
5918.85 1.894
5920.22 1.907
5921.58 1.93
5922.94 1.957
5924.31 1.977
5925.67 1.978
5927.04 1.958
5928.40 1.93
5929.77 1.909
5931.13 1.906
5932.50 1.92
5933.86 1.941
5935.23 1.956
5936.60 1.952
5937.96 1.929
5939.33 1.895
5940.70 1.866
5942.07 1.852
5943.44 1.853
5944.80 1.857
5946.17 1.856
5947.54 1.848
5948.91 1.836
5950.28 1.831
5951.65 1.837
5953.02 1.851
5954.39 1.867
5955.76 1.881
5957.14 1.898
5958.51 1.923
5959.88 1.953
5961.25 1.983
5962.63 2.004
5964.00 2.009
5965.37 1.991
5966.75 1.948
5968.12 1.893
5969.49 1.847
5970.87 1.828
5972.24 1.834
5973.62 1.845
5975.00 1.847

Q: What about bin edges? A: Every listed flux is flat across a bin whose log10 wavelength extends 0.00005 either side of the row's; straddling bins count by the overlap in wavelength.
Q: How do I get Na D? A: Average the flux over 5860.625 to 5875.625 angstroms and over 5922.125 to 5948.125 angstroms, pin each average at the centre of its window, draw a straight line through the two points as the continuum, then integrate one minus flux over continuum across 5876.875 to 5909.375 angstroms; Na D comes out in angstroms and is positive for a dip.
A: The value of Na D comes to 2.7 angstroms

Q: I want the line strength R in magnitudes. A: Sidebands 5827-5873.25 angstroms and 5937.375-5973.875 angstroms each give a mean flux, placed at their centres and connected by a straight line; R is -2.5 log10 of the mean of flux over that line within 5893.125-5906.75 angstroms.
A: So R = 0.12 mag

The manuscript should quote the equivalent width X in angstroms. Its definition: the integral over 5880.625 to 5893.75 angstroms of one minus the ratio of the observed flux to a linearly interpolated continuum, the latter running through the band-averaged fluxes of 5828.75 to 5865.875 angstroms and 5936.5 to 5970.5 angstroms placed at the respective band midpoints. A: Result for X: 1.9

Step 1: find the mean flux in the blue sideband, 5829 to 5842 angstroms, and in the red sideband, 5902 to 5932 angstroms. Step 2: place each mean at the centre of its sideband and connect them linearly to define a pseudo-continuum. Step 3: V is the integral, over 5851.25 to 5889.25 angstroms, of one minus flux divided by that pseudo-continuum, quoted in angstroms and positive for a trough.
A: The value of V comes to 1.48 angstroms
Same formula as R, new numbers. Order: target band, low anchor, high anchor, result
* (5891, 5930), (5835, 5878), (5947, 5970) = 0.054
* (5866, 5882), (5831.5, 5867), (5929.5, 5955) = 0.015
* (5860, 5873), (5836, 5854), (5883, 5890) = -0.010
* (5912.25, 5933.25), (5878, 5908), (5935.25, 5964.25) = -0.069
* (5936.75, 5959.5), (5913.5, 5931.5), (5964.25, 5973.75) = 0.019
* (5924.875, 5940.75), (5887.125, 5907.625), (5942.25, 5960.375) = -0.083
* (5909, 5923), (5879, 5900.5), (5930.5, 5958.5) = -0.082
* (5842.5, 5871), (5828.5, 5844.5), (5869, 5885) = 0.009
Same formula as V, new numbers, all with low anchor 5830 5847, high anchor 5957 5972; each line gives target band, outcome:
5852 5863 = 0.3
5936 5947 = 0.3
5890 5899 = 2.0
